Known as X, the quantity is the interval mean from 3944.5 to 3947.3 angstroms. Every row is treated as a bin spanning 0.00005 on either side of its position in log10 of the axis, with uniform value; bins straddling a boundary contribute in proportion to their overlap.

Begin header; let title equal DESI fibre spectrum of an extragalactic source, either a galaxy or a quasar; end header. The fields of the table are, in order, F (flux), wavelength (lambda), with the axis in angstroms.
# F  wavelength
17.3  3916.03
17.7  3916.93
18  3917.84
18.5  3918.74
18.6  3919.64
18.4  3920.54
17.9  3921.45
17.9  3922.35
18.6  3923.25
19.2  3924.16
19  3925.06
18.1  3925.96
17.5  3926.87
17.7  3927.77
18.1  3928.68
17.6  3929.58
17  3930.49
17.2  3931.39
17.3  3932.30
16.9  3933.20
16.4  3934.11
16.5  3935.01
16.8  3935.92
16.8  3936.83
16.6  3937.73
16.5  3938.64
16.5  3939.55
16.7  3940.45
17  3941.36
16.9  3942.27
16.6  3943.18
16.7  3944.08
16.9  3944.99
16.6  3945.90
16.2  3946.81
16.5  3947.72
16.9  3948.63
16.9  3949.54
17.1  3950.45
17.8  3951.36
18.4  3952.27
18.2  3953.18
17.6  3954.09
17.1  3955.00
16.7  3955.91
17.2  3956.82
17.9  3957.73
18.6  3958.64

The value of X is 16.5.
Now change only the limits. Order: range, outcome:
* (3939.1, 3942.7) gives 16.8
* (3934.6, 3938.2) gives 16.7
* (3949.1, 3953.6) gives 17.7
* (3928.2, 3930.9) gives 17.5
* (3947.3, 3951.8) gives 17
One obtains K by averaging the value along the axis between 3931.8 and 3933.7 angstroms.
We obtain 17.1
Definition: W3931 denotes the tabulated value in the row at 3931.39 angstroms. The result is 17.2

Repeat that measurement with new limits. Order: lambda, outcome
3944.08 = 16.7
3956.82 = 17.2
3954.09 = 17.6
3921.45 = 17.9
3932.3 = 17.3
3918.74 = 18.5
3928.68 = 18.1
